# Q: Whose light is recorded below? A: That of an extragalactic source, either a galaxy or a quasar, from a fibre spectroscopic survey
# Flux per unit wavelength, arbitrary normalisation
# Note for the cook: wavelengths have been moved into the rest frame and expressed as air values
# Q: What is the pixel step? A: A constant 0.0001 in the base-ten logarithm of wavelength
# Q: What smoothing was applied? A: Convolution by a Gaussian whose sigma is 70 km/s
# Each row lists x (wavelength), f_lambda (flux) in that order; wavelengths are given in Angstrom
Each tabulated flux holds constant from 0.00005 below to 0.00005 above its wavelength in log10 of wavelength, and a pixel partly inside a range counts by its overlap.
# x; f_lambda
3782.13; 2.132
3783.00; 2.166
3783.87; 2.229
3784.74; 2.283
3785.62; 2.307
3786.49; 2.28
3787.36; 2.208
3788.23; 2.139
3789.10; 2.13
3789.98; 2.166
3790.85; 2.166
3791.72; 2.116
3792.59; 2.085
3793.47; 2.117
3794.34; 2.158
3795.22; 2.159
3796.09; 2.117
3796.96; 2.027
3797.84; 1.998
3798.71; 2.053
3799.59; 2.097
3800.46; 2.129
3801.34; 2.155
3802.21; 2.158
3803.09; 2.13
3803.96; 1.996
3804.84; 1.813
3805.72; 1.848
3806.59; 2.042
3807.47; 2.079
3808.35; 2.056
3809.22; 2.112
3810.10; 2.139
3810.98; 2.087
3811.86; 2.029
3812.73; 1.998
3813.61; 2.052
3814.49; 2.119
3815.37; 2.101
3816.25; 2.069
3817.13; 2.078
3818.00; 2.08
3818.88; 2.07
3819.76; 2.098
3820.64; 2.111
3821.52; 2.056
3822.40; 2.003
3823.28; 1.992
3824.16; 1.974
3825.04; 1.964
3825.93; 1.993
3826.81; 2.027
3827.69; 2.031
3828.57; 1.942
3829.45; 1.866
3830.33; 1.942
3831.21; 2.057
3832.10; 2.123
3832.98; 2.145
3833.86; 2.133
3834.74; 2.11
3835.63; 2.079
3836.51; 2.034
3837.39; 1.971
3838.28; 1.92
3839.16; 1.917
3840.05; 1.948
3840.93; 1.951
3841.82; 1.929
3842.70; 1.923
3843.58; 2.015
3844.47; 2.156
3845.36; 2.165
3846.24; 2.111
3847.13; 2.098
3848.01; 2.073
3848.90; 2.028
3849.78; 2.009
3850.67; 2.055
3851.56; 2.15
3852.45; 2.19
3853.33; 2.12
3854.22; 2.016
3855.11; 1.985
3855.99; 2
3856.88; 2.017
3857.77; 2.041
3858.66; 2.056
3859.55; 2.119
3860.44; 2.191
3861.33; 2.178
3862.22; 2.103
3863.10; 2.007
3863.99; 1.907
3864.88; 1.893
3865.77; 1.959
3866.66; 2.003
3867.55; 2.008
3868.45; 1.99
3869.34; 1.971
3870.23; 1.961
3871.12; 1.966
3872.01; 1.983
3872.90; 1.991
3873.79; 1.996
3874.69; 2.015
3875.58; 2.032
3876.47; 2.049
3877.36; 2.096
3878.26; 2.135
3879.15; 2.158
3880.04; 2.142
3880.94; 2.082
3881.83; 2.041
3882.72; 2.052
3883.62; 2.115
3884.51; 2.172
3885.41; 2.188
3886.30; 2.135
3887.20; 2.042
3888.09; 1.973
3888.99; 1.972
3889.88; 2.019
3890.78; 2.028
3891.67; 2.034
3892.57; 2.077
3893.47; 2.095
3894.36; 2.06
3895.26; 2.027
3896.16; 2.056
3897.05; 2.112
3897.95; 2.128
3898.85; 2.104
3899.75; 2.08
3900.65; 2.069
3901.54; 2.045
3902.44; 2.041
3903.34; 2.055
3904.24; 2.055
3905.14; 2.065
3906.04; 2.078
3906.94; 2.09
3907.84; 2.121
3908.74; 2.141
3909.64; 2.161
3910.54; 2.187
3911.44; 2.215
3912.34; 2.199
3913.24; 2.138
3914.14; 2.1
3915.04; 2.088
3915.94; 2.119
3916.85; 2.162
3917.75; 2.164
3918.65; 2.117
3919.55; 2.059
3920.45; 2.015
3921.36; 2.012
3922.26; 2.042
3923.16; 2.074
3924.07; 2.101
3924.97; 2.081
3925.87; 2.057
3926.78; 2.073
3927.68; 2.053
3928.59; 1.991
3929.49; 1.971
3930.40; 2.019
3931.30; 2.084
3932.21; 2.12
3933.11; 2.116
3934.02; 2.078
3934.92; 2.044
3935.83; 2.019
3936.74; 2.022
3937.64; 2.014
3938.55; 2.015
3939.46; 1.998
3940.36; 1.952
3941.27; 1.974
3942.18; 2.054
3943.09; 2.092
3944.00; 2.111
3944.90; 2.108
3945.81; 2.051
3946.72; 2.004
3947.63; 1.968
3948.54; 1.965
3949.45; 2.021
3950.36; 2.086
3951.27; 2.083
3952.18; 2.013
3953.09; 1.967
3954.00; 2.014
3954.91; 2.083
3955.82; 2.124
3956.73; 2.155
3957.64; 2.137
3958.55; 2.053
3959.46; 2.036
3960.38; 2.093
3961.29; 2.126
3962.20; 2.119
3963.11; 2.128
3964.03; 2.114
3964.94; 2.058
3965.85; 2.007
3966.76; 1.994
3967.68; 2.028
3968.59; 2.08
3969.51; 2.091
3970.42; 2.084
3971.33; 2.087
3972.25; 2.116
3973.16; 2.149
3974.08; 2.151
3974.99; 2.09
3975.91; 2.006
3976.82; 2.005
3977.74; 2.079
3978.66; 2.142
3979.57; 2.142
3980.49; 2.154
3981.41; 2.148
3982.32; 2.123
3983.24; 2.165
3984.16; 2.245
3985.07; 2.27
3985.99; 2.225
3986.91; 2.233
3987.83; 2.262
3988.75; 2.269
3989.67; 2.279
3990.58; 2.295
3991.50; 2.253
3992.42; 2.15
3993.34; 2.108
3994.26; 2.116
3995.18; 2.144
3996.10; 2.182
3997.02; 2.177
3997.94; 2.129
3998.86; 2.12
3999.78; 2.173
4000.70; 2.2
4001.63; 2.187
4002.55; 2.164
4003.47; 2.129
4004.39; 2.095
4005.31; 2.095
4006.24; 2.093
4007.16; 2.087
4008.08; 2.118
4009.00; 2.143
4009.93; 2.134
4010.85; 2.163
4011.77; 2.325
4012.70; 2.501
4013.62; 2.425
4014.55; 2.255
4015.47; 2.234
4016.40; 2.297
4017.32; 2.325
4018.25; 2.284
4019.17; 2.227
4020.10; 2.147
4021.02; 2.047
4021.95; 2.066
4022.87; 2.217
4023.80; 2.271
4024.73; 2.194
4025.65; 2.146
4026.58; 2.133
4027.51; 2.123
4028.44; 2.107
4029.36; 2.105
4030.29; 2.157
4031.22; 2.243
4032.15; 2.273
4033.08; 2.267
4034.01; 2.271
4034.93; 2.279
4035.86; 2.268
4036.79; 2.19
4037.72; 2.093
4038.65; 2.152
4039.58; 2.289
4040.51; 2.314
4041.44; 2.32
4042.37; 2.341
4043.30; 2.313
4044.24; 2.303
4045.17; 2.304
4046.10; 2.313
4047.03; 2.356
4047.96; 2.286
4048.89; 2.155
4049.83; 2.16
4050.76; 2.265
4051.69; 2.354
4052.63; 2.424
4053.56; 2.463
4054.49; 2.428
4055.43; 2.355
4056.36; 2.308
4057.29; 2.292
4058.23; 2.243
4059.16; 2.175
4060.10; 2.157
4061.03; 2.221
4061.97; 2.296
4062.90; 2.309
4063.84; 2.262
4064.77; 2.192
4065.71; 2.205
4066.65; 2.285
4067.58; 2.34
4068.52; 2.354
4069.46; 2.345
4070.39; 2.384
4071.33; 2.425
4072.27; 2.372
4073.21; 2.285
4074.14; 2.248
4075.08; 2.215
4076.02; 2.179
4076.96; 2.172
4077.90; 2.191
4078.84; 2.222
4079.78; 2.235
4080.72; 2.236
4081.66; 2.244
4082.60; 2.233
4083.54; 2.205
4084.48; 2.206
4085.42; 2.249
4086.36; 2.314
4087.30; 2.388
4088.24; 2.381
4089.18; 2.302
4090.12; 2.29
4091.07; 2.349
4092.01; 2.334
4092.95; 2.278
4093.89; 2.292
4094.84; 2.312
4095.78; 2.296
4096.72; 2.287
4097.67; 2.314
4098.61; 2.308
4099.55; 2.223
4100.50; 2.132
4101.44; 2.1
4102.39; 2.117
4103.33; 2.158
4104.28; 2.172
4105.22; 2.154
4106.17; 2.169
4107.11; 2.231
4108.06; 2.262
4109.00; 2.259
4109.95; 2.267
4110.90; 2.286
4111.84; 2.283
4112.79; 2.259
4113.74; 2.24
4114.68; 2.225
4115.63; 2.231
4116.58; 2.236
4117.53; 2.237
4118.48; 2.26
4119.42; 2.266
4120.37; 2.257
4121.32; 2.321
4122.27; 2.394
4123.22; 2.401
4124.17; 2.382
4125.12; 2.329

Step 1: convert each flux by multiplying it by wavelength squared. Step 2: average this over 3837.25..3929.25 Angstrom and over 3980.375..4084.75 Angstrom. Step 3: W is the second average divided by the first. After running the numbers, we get 1.17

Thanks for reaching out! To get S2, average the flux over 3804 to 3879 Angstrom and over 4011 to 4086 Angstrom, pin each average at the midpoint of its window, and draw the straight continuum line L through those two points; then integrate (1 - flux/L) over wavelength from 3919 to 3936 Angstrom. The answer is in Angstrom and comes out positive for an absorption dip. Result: 0.58 Angstrom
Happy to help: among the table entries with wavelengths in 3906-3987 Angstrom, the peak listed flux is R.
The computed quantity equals 2.27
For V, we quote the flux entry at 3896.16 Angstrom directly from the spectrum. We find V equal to 2.056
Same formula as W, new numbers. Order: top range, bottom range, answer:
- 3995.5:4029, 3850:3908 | 1.14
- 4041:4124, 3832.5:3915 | 1.22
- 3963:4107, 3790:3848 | 1.21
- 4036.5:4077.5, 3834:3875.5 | 1.25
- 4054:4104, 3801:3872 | 1.26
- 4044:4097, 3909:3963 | 1.18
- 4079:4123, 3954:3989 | 1.14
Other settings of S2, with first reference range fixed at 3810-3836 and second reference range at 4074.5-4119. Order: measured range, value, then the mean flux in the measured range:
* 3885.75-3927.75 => 0.5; 2.08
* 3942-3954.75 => 0.6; 2.04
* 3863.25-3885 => 0.6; 2.03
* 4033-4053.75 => -0.7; 2.28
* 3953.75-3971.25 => 0.5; 2.08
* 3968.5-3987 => 0.2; 2.13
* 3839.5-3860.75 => 0.1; 2.05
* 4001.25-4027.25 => -0.1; 2.2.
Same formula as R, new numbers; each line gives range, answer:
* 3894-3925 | 2.215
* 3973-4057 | 2.501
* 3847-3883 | 2.191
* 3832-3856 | 2.19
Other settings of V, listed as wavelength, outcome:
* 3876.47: 2.049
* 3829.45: 1.866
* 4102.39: 2.117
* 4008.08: 2.118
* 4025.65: 2.146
